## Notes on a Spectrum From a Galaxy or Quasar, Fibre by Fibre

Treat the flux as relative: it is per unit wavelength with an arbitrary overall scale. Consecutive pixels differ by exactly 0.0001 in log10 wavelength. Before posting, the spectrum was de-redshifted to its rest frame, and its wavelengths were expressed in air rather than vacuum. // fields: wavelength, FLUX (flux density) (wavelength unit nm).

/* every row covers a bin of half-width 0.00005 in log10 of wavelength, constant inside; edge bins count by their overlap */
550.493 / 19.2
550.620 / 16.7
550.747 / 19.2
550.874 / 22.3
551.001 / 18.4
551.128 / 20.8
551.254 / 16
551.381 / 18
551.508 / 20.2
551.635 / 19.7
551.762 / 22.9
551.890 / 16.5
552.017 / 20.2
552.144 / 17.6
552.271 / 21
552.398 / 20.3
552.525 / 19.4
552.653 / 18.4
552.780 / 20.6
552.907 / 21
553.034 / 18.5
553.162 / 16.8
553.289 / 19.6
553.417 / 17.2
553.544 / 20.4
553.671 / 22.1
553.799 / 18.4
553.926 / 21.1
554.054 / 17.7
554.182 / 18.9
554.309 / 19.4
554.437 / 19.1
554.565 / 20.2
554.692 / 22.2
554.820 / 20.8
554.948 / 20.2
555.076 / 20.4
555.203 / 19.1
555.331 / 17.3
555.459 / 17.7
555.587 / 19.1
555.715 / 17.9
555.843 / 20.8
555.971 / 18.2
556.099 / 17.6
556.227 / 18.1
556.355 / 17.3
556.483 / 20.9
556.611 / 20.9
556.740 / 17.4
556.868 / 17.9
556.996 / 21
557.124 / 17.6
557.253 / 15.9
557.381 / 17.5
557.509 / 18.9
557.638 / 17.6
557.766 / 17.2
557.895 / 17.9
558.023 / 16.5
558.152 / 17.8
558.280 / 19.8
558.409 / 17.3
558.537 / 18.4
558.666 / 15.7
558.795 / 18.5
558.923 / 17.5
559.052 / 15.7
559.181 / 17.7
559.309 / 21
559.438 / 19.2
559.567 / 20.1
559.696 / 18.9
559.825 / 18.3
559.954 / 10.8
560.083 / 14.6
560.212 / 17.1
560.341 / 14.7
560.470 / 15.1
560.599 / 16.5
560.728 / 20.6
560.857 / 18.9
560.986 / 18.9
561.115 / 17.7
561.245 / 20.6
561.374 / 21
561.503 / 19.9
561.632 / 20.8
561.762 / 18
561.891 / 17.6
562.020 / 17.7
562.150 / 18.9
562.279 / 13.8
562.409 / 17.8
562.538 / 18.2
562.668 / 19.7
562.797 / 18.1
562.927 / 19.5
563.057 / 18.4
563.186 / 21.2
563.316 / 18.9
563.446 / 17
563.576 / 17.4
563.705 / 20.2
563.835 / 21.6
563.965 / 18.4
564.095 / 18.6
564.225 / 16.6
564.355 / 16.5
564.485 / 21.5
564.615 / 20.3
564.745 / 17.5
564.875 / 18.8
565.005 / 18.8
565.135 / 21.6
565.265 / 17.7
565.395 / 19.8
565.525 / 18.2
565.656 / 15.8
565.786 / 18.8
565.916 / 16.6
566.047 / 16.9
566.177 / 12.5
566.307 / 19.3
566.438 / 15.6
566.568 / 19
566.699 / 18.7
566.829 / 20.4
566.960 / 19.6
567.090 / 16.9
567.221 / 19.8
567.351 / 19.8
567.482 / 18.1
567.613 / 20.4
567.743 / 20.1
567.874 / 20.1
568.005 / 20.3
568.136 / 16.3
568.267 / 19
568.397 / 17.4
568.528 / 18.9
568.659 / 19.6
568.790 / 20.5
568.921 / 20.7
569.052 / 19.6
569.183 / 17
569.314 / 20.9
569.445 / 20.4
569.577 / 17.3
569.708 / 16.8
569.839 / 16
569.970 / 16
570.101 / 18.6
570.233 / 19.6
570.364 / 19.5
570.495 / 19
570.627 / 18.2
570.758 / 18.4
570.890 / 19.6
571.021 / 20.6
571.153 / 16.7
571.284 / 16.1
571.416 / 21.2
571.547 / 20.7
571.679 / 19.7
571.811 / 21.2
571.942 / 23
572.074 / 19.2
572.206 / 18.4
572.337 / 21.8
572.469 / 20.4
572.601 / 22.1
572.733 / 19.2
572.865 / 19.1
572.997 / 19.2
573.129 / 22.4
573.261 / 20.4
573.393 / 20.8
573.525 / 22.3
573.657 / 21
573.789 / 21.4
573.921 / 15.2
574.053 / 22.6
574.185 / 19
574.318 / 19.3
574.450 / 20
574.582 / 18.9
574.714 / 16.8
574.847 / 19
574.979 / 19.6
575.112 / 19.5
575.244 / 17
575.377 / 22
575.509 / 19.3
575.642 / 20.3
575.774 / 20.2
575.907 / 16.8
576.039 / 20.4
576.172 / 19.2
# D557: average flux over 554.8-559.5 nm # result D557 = 18.4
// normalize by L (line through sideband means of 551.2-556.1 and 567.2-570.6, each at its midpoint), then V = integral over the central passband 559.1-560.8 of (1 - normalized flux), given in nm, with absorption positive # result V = 0.167 nm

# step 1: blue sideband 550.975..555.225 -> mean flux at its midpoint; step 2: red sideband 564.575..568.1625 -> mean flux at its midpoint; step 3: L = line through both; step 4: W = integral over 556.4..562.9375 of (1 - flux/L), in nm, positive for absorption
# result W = 0.34 nm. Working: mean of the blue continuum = 19.5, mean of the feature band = 18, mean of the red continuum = 18.5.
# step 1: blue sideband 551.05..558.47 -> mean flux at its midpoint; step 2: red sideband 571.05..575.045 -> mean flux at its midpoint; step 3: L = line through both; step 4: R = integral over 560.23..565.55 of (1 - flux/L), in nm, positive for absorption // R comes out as 0.22 nm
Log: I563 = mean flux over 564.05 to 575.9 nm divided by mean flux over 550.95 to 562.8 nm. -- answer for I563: 1.03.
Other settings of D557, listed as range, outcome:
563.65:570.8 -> 18.6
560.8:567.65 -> 18.6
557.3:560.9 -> 17.5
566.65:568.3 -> 19.2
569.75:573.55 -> 19.6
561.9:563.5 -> 18.2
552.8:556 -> 19.4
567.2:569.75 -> 19.2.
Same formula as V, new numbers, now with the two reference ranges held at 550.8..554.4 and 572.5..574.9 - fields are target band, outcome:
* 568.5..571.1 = 0.13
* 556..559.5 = 0.26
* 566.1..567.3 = 0.11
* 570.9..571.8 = 0.03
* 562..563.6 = 0.12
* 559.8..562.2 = 0.23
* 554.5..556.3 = 0.02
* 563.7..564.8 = 0.04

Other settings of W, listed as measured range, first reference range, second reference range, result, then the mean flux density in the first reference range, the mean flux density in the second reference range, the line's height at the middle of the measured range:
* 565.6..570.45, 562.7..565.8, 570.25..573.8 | 0.236 nm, 18.8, 20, 19.4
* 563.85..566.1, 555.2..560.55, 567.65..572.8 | 0.021 nm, 17.8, 19.2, 18.6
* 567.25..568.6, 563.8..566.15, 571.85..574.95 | -0.005 nm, 18.4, 20.1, 19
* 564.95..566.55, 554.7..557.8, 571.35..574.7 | 0.158 nm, 18.7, 20.3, 19.6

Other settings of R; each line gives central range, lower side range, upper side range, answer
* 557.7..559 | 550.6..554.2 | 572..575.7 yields 0.123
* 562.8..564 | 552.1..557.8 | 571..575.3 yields 0.017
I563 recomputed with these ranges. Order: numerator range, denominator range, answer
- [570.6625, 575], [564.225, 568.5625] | 1.07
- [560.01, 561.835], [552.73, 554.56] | 0.94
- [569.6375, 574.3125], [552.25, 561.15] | 1.06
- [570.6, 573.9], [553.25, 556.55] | 1.04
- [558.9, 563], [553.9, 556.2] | 0.93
